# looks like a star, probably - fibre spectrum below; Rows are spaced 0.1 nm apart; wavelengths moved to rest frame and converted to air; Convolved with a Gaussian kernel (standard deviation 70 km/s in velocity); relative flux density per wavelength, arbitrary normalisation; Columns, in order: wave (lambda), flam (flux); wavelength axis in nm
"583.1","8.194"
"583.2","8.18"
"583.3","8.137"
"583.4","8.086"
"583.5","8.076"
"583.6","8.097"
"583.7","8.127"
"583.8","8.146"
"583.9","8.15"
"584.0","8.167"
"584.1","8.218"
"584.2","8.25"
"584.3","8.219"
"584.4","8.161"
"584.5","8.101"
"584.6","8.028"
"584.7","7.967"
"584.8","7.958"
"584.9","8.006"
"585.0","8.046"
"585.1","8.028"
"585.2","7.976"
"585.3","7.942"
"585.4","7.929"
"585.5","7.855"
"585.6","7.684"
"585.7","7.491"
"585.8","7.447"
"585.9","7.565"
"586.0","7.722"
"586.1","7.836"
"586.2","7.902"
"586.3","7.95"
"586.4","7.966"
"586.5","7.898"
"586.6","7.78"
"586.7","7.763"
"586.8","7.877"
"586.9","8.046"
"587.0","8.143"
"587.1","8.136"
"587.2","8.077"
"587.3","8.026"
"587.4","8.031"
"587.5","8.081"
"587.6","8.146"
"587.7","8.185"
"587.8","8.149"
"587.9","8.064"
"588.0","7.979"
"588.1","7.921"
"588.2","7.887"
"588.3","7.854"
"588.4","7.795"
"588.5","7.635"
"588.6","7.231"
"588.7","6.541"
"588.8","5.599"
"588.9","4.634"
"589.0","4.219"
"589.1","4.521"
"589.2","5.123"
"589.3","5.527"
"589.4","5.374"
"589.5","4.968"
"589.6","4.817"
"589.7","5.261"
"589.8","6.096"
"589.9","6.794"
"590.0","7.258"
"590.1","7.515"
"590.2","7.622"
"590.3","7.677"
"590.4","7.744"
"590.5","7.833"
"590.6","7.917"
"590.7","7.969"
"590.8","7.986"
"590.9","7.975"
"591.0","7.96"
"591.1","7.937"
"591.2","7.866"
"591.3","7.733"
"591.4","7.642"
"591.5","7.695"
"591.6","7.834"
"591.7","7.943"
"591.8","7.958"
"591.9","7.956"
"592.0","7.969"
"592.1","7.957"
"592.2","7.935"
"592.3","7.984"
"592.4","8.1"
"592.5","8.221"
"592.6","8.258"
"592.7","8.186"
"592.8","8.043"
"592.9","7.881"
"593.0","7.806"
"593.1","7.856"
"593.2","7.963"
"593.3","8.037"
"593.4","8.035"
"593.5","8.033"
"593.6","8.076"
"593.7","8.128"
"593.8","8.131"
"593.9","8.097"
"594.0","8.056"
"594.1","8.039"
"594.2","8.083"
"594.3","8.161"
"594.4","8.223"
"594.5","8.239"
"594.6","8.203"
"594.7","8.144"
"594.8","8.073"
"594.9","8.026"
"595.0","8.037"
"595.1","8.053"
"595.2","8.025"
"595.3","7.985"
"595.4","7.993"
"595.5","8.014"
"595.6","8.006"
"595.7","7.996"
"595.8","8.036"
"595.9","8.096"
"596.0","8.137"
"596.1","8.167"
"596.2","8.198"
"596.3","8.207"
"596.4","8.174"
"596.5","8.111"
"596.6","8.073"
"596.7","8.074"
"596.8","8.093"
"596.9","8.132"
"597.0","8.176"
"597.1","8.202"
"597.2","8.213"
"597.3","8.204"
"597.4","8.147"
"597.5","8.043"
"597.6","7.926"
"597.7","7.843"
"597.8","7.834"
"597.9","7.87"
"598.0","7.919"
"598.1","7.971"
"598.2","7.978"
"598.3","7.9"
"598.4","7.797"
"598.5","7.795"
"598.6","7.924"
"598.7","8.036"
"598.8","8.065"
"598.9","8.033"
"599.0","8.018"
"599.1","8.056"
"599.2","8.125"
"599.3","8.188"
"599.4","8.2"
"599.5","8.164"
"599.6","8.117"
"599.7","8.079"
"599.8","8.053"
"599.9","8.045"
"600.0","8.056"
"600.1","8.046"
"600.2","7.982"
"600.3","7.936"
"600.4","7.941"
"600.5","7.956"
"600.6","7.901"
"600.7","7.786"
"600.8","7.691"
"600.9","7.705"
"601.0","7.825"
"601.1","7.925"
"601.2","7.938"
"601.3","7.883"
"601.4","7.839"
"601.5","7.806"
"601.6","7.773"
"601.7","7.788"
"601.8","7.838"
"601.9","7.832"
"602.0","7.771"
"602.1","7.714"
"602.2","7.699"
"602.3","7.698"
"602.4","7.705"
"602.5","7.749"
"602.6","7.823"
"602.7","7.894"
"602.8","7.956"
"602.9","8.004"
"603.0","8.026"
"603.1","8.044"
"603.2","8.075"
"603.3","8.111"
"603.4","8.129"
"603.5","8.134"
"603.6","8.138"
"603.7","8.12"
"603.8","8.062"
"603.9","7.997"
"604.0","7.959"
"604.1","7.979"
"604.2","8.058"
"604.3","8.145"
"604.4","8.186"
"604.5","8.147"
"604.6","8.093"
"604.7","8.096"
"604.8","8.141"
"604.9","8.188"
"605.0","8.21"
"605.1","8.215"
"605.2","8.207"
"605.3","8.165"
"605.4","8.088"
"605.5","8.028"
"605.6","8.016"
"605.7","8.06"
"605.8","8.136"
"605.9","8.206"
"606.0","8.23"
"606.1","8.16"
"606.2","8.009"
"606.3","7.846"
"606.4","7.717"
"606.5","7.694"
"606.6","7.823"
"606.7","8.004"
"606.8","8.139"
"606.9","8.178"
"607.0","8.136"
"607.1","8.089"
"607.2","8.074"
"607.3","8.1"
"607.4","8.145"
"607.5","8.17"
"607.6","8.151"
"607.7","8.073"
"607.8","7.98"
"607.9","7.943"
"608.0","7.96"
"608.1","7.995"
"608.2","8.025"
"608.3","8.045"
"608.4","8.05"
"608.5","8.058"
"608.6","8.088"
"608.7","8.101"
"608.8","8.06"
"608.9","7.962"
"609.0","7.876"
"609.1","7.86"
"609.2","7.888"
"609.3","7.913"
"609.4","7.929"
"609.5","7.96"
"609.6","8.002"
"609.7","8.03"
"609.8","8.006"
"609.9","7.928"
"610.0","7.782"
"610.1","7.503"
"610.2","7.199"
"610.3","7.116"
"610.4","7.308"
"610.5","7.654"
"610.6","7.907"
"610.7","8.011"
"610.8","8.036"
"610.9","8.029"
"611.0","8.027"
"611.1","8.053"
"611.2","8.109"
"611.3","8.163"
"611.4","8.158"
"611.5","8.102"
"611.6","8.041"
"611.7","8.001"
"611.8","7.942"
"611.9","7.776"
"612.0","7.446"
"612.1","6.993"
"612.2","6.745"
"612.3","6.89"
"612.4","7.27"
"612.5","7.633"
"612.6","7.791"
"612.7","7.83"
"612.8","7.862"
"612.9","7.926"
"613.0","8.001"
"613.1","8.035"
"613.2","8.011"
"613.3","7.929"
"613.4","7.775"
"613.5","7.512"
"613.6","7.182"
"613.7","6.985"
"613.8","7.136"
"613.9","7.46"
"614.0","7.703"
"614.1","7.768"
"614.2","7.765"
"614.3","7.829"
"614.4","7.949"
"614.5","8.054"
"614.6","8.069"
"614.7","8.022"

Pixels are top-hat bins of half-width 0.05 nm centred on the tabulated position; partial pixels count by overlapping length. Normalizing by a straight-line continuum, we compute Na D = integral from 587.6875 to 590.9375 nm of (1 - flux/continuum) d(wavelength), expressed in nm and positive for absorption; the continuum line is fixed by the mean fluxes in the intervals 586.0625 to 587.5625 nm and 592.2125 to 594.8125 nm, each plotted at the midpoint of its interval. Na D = 0.48 nm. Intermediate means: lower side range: 7.97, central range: 6.82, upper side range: 8.08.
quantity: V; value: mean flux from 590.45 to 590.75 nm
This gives 7.91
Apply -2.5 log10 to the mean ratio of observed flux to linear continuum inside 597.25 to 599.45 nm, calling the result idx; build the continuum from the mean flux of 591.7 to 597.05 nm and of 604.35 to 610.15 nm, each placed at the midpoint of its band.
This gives 0.01 mag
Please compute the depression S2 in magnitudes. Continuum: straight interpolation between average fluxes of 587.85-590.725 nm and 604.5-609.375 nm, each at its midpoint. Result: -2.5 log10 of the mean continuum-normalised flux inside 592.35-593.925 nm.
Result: -0.158 mag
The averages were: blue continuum 6.66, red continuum 8.05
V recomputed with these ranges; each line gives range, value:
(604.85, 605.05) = 8.2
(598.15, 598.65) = 7.88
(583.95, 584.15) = 8.19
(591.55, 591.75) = 7.89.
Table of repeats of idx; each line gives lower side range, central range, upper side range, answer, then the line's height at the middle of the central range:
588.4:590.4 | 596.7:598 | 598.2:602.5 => -0.089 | 7.42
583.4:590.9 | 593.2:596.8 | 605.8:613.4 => -0.065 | 7.62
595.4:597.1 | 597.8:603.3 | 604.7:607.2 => 0.022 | 8.09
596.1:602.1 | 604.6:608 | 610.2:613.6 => -0.030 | 7.85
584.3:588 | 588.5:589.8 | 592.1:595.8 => 0.418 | 7.99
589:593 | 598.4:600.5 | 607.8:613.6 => -0.073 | 7.51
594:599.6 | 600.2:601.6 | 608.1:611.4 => 0.021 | 8.01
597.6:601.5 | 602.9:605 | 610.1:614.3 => -0.031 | 7.86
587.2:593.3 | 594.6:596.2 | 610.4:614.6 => -0.086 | 7.45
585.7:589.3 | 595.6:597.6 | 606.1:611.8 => -0.068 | 7.63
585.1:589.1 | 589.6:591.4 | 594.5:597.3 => 0.054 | 7.78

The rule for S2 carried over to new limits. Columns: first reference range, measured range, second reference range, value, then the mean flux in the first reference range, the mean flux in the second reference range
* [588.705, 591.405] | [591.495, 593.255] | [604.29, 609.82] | -0.17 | 6.63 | 8.05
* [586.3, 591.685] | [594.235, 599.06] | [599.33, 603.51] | -0.05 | 7.26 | 7.92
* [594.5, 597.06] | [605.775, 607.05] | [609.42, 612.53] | -0.02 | 8.09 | 7.74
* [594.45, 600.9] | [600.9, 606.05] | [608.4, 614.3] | -0.01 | 8.04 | 7.77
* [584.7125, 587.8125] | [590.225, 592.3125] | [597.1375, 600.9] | 0.01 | 7.92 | 7.99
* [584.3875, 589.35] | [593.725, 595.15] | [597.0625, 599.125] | -0.04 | 7.52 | 7.99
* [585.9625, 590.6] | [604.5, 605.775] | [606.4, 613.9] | -0.06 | 7.16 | 7.84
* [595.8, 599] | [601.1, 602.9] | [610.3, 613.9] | 0.02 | 8.04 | 7.71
